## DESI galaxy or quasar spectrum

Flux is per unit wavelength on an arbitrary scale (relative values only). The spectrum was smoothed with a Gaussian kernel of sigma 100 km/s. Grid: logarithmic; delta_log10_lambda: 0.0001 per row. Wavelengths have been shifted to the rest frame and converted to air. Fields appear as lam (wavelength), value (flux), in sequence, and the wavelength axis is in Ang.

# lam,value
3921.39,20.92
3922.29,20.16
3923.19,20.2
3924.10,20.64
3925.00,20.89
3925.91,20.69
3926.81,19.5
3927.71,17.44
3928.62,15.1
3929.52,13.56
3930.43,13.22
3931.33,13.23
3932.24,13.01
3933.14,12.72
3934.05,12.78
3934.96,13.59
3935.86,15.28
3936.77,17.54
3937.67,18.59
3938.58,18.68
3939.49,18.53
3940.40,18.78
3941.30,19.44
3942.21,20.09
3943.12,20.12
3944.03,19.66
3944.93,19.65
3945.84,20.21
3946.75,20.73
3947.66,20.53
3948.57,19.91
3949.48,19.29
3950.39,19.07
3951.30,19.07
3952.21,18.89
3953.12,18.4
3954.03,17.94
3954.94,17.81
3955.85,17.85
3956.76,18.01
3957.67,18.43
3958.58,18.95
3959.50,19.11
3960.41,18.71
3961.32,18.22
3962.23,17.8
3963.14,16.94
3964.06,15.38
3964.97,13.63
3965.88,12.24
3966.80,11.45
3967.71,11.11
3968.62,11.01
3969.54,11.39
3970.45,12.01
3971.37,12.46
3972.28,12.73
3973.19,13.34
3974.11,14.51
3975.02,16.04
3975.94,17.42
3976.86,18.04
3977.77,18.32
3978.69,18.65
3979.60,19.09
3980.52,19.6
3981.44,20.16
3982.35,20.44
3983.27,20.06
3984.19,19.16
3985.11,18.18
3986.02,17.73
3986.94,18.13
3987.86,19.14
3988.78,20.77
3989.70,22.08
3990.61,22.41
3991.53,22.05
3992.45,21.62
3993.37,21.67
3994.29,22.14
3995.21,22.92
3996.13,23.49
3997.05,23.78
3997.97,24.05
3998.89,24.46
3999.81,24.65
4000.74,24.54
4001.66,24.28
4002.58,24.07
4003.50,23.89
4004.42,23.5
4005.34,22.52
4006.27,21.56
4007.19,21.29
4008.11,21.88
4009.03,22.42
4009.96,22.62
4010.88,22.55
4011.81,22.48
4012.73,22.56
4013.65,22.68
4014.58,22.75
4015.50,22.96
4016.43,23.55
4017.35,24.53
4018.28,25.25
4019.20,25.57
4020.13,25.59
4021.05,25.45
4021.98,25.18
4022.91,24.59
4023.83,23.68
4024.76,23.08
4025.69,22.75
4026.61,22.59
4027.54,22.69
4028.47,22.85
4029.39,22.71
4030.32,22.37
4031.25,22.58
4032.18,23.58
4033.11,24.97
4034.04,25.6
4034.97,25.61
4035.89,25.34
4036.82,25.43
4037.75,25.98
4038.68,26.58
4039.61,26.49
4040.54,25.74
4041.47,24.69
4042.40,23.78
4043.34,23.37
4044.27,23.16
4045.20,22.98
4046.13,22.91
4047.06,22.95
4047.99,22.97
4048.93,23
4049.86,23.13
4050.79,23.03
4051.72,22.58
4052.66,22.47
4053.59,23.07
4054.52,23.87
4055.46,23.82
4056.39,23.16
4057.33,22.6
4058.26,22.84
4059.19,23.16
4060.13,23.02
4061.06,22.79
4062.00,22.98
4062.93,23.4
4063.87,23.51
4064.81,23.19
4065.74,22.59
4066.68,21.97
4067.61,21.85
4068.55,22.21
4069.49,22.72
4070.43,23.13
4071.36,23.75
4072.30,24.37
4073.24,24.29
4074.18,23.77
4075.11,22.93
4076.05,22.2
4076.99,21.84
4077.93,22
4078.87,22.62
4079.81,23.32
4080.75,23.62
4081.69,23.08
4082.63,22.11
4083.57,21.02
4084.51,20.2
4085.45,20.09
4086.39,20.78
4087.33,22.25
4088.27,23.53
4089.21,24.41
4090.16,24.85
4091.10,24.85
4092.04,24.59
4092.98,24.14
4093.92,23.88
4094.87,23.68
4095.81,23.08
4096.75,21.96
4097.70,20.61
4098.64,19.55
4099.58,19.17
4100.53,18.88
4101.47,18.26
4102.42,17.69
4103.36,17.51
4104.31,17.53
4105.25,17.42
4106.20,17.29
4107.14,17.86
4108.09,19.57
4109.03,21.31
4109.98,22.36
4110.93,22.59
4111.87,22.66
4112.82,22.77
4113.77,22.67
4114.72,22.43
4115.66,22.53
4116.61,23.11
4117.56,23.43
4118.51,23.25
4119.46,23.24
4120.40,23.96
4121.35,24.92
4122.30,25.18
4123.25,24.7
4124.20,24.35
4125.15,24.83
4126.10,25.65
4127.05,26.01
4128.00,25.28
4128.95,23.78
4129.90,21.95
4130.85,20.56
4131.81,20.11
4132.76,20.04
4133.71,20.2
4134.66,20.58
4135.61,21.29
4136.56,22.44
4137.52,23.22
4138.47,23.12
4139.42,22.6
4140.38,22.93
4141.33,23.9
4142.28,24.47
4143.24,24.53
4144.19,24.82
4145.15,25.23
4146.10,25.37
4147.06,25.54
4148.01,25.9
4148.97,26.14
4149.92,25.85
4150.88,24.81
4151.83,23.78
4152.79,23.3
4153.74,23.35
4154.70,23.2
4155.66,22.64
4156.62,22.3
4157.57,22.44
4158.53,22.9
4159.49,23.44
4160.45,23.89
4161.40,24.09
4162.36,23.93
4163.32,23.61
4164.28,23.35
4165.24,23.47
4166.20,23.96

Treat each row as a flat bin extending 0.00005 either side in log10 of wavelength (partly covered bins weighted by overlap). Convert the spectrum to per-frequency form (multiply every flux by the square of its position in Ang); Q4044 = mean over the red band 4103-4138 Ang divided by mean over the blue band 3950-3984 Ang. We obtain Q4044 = 1.44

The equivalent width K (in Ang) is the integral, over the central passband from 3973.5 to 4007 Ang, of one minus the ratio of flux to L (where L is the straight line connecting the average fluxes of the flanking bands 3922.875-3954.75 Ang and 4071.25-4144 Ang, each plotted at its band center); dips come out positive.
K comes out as -2.9 Ang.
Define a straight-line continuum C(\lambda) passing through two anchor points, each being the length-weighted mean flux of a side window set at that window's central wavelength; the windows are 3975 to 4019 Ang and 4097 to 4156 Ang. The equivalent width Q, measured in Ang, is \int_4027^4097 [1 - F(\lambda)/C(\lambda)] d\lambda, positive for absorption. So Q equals -3.9 Ang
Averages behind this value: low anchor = 21.7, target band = 23.3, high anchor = 22.5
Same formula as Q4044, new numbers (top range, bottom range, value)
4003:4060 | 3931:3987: 1.43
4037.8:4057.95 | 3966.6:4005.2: 1.26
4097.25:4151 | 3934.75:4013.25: 1.26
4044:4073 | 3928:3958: 1.39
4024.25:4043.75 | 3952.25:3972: 1.60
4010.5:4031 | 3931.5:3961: 1.35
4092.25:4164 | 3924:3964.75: 1.39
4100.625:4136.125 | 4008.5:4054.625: 0.96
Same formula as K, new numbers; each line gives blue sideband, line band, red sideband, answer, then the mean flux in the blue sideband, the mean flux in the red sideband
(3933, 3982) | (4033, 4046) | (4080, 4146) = -3.35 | 17.1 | 22.3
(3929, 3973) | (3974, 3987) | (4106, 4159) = -0.60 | 16.6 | 23.2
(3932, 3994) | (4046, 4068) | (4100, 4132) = -2.91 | 17.6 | 21.9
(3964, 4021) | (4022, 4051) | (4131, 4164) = -4.01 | 20.1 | 23.4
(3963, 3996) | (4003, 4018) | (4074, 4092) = -3.00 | 17.4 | 22.6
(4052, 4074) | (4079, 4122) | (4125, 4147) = 2.56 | 23.1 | 23.2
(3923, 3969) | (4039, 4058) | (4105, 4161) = -2.82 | 17.3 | 23.1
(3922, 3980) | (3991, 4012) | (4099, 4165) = -4.99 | 17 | 22.7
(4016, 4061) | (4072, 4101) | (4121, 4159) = 1.54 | 23.9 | 23.6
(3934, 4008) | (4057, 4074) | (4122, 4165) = -1.27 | 18.8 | 23.6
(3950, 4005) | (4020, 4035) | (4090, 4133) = -2.85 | 18.7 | 22.1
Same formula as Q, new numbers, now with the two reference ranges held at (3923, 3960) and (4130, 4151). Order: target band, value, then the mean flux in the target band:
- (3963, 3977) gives 3.86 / 13.6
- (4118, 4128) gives -0.79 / 24.6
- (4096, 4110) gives 2.00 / 19.1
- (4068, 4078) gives -0.73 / 23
